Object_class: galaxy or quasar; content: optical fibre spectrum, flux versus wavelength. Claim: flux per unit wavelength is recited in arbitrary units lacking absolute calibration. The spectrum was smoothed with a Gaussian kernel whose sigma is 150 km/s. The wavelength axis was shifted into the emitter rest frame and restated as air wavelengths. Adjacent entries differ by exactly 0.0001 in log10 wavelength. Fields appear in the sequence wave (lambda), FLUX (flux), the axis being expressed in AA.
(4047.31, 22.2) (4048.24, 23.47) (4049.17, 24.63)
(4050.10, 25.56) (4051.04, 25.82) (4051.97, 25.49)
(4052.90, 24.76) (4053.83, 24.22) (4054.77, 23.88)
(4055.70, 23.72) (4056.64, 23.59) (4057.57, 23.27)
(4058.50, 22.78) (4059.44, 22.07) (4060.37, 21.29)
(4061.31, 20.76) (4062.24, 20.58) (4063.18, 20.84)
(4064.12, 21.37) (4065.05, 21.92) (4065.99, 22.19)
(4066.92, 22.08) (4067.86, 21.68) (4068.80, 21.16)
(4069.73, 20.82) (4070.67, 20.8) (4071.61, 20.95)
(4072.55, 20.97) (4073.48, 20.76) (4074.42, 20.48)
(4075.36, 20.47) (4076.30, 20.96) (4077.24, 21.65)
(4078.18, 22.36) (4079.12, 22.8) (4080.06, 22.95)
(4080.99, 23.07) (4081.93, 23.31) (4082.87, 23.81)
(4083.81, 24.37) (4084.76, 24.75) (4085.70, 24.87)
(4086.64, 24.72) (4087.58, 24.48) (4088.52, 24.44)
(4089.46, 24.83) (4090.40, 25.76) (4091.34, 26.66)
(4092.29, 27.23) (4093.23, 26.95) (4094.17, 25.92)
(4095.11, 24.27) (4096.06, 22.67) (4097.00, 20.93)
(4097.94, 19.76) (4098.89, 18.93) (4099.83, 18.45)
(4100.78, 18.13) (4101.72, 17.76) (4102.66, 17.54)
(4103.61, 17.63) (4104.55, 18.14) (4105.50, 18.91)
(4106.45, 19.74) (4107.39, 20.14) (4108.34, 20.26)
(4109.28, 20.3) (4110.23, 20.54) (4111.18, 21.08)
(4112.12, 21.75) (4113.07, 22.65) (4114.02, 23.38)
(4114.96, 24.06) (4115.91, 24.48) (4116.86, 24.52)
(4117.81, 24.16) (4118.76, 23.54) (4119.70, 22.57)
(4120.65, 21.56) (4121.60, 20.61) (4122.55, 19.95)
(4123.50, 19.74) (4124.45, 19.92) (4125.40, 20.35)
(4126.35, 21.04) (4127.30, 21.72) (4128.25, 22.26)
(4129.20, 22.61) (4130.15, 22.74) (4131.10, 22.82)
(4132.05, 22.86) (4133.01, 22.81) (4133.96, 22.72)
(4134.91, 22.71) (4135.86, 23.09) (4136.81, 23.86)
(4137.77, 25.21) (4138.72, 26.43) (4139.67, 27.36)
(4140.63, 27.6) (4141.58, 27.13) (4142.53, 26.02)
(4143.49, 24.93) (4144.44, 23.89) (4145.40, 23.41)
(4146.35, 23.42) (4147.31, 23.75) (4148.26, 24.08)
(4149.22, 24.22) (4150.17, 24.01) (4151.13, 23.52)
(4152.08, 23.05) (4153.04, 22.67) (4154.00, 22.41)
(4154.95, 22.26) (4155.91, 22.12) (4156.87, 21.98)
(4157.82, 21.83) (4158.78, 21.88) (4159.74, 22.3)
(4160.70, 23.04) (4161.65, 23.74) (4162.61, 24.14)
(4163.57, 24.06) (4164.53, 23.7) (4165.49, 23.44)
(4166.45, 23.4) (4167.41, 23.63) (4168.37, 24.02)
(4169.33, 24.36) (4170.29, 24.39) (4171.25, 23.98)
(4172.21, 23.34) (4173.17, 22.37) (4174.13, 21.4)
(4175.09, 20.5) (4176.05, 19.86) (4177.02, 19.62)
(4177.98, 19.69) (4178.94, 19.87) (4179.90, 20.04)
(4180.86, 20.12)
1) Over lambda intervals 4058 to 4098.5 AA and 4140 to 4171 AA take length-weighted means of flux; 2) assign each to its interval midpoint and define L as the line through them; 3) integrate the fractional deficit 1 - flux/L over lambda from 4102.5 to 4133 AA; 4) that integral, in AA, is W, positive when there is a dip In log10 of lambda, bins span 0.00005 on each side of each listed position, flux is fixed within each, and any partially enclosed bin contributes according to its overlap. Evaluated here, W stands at 2.4 AA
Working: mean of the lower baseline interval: 22.7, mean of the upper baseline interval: 23.7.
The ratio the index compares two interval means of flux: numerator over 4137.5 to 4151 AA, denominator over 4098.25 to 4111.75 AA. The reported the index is 1.31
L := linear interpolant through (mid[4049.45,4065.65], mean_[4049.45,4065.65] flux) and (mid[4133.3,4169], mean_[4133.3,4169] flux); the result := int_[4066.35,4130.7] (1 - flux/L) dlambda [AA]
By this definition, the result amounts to 3.9 AA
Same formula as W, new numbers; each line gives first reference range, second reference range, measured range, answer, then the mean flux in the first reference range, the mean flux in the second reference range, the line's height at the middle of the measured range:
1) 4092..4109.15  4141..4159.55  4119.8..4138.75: 0.1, 20.7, 23.5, 22.3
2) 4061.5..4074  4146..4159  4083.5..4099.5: -1.8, 21.2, 23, 21.7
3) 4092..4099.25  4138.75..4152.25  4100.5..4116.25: 2.2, 23.3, 24.8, 23.7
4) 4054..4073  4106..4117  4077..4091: -1.3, 21.9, 21.8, 21.9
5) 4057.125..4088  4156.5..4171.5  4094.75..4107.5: 1.8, 22.2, 23.4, 22.5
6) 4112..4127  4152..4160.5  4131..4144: -1.5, 22.1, 22.2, 22.2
